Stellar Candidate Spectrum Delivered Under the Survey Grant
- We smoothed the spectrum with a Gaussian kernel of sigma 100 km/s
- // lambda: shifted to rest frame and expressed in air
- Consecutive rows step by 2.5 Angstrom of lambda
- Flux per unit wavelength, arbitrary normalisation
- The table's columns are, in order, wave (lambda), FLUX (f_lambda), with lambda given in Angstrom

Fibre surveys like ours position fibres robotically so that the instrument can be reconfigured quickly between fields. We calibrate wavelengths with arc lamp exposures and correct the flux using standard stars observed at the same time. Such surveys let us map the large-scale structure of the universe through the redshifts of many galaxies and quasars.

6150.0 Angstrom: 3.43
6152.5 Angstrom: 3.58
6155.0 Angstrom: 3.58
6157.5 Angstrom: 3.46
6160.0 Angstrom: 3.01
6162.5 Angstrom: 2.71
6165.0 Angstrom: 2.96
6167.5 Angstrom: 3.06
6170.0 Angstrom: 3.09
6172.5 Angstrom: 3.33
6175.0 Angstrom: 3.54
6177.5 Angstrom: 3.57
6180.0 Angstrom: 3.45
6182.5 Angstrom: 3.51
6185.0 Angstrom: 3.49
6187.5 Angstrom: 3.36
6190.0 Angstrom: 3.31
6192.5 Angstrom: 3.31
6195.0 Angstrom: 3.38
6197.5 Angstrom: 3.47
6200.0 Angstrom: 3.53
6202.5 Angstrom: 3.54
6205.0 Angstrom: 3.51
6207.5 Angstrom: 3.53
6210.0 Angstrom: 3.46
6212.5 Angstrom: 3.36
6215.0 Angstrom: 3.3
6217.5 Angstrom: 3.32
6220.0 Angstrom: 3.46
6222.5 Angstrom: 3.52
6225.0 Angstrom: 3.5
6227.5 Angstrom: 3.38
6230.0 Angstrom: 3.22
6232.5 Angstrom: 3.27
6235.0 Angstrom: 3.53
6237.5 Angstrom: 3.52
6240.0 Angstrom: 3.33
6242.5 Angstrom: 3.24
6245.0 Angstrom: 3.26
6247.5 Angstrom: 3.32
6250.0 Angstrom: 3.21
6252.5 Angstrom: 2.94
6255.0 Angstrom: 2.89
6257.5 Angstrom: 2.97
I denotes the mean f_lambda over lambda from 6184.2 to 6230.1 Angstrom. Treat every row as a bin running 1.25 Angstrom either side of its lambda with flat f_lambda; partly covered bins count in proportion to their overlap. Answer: 3.42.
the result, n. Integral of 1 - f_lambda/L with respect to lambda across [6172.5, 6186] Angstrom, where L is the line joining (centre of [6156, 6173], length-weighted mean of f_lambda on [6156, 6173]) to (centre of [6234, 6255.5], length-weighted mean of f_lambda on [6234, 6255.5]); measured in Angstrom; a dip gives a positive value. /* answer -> -1.64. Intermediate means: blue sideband 3.09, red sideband 3.26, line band 3.5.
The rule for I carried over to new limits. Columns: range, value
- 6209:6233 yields 3.38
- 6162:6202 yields 3.33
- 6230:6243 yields 3.37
